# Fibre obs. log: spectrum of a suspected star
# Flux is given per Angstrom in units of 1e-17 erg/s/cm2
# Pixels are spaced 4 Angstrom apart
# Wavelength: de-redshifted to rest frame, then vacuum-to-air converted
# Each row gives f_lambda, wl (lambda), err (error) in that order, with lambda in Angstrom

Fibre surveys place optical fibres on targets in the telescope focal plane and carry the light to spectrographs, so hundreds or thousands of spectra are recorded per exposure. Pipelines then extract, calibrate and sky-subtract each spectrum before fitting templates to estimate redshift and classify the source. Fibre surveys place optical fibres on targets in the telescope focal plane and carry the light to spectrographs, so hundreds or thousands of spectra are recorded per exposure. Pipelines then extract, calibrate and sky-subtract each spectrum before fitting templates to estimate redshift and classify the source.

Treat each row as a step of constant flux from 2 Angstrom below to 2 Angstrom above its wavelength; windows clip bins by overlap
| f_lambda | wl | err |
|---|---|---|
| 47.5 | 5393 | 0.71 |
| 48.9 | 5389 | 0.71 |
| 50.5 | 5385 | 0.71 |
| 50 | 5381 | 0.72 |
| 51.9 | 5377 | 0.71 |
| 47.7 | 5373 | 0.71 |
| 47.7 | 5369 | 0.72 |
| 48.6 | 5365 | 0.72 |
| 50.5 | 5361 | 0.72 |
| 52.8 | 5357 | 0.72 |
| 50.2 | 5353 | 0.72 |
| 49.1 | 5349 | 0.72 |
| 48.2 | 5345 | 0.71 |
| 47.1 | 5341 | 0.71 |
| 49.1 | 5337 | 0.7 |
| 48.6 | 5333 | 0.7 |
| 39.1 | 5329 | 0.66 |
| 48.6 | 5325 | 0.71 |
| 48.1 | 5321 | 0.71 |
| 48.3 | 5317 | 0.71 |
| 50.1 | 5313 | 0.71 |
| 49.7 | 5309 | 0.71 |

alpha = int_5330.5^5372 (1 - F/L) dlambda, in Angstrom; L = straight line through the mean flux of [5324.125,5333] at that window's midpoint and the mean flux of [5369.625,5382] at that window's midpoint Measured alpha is -1.9 Angstrom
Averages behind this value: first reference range 44.3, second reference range 49.6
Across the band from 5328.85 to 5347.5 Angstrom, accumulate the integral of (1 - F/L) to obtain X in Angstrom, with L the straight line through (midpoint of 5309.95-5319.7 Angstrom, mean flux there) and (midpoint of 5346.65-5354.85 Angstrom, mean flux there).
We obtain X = 0.8 Angstrom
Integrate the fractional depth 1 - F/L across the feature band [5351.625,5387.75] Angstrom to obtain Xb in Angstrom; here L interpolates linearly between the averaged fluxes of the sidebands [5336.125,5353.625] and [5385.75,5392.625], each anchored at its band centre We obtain -0.9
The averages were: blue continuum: 48.6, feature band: 50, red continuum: 48.9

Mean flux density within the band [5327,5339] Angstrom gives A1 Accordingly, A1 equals 45.6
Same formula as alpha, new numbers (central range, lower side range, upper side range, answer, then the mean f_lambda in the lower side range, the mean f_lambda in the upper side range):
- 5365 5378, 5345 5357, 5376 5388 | 0.4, 49.9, 50.6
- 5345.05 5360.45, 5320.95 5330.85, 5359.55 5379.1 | -0.9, 44.8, 49.2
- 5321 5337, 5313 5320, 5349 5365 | 1.0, 48.8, 50.6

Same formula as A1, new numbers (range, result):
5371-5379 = 49.8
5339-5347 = 47.7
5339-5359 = 49.5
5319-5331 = 45.3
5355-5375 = 49.5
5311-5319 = 49.2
